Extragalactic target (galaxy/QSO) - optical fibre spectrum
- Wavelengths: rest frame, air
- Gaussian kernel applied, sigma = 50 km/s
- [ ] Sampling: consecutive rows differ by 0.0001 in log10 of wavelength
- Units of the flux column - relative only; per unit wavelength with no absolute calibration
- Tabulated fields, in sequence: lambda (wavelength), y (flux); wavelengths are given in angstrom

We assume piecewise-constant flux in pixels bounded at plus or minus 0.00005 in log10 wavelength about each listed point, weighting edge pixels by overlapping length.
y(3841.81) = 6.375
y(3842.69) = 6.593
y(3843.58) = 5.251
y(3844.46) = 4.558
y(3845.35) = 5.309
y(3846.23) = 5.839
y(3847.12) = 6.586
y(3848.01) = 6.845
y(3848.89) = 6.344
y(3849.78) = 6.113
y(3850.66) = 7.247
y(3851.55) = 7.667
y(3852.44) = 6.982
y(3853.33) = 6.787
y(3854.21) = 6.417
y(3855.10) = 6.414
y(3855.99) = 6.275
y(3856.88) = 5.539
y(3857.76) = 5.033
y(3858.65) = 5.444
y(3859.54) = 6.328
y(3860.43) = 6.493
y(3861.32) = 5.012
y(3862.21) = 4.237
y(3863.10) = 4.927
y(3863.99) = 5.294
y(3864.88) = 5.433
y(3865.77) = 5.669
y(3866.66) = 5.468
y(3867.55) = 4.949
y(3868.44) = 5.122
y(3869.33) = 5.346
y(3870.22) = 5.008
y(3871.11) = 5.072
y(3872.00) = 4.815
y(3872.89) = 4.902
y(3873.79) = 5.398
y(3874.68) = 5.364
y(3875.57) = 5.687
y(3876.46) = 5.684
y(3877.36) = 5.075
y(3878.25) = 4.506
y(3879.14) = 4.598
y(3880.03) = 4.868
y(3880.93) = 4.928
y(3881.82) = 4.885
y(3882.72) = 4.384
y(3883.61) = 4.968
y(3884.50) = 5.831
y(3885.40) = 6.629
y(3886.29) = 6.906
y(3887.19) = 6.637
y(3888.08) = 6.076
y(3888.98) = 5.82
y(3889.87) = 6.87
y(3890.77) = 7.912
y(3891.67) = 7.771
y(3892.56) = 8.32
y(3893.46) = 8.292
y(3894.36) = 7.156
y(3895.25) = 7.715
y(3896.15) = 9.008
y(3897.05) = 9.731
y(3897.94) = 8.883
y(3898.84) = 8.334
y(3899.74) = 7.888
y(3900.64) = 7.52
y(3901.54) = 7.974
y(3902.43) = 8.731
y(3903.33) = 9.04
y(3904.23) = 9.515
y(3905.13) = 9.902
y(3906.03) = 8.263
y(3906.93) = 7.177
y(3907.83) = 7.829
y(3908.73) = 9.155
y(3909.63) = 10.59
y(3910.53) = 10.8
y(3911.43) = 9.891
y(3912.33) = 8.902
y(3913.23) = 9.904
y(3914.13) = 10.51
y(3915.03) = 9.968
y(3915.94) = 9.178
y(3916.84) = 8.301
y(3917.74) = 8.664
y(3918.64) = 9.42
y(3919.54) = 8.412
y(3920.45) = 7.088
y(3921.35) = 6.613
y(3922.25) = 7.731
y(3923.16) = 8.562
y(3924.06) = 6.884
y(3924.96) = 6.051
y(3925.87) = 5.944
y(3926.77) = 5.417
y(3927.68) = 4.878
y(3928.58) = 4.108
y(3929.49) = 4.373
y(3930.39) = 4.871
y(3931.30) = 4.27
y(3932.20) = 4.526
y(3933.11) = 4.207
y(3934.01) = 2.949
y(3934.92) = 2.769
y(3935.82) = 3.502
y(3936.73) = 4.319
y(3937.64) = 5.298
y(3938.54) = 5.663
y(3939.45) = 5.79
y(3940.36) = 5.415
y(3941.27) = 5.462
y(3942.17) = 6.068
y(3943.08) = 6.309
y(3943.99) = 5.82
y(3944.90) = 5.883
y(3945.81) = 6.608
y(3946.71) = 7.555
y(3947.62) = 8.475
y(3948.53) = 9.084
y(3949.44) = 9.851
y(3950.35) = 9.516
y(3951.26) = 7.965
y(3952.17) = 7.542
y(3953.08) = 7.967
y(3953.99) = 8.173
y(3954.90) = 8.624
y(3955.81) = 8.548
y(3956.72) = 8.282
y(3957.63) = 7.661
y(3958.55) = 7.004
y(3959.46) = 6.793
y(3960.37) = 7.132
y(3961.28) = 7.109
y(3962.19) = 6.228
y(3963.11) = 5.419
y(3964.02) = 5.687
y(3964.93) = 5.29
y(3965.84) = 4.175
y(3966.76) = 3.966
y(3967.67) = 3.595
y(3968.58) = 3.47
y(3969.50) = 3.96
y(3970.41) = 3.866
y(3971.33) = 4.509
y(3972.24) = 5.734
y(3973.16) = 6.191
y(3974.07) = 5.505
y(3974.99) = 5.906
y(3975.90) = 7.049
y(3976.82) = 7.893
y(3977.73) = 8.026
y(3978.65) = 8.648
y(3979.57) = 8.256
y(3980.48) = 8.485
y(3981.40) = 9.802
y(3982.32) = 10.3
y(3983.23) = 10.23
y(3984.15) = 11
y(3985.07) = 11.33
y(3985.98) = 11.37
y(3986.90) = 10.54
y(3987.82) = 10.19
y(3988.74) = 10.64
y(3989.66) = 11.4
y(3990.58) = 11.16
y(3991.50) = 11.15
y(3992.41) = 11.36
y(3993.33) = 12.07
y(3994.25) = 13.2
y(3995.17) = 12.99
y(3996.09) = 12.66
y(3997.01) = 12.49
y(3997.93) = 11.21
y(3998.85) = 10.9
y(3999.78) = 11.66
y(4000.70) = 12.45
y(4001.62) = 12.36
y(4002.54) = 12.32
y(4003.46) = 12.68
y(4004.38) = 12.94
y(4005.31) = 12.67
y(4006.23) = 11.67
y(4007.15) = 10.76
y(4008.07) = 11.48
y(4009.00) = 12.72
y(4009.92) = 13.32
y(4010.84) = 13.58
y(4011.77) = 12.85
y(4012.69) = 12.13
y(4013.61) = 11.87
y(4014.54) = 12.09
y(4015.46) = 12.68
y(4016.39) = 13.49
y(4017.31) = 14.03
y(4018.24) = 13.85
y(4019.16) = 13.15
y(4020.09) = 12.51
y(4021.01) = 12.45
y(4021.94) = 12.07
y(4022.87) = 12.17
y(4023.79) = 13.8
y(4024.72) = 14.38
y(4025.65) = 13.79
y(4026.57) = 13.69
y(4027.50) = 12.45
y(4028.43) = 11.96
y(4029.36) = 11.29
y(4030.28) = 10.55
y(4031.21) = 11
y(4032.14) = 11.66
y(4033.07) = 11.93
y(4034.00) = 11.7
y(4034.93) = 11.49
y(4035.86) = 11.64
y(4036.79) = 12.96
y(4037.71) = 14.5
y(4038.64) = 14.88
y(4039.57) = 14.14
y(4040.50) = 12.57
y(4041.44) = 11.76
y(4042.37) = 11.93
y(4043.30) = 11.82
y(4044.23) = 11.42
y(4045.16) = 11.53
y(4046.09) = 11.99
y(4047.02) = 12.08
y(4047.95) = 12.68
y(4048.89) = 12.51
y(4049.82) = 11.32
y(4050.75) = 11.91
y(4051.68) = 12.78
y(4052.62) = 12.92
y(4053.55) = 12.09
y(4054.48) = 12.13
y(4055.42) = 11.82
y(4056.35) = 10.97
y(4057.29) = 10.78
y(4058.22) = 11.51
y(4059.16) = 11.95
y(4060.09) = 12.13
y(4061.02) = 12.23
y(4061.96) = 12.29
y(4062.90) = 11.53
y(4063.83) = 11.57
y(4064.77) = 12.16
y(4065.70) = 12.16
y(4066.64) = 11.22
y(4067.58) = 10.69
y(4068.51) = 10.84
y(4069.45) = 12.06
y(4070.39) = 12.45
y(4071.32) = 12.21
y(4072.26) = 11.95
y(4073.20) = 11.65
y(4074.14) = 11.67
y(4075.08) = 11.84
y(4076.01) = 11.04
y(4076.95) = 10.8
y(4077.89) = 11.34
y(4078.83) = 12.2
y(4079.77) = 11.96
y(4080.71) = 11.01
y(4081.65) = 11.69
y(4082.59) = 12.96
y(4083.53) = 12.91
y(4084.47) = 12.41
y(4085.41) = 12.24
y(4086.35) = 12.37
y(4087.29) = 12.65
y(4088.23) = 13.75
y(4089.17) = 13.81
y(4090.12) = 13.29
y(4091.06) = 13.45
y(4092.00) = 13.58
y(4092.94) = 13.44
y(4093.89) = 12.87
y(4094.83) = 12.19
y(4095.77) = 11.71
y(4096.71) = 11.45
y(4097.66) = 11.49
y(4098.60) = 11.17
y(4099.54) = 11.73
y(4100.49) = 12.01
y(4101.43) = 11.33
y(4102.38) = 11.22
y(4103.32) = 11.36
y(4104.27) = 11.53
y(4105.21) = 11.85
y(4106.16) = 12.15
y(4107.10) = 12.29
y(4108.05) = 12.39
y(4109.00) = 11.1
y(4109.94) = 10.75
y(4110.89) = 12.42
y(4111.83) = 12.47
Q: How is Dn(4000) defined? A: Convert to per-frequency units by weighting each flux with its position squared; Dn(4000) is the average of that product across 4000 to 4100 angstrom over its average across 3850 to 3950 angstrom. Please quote 2.0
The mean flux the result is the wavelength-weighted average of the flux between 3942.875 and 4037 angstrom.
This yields 9.92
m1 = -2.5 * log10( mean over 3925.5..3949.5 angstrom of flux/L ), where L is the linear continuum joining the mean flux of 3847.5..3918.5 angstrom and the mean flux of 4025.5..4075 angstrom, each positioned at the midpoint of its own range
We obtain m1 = 0.50 mag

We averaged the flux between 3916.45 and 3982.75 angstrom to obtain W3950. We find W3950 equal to 6.46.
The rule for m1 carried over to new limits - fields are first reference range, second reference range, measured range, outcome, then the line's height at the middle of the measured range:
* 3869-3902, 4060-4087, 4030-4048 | -0.13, 10.9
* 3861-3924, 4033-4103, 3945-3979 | 0.32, 9.09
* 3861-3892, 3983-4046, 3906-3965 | 0.17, 8.36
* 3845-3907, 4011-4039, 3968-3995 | 0.24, 10.8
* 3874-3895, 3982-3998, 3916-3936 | 0.32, 8.17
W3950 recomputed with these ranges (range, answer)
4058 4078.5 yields 11.7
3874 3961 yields 7.06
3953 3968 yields 6.56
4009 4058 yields 12.4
